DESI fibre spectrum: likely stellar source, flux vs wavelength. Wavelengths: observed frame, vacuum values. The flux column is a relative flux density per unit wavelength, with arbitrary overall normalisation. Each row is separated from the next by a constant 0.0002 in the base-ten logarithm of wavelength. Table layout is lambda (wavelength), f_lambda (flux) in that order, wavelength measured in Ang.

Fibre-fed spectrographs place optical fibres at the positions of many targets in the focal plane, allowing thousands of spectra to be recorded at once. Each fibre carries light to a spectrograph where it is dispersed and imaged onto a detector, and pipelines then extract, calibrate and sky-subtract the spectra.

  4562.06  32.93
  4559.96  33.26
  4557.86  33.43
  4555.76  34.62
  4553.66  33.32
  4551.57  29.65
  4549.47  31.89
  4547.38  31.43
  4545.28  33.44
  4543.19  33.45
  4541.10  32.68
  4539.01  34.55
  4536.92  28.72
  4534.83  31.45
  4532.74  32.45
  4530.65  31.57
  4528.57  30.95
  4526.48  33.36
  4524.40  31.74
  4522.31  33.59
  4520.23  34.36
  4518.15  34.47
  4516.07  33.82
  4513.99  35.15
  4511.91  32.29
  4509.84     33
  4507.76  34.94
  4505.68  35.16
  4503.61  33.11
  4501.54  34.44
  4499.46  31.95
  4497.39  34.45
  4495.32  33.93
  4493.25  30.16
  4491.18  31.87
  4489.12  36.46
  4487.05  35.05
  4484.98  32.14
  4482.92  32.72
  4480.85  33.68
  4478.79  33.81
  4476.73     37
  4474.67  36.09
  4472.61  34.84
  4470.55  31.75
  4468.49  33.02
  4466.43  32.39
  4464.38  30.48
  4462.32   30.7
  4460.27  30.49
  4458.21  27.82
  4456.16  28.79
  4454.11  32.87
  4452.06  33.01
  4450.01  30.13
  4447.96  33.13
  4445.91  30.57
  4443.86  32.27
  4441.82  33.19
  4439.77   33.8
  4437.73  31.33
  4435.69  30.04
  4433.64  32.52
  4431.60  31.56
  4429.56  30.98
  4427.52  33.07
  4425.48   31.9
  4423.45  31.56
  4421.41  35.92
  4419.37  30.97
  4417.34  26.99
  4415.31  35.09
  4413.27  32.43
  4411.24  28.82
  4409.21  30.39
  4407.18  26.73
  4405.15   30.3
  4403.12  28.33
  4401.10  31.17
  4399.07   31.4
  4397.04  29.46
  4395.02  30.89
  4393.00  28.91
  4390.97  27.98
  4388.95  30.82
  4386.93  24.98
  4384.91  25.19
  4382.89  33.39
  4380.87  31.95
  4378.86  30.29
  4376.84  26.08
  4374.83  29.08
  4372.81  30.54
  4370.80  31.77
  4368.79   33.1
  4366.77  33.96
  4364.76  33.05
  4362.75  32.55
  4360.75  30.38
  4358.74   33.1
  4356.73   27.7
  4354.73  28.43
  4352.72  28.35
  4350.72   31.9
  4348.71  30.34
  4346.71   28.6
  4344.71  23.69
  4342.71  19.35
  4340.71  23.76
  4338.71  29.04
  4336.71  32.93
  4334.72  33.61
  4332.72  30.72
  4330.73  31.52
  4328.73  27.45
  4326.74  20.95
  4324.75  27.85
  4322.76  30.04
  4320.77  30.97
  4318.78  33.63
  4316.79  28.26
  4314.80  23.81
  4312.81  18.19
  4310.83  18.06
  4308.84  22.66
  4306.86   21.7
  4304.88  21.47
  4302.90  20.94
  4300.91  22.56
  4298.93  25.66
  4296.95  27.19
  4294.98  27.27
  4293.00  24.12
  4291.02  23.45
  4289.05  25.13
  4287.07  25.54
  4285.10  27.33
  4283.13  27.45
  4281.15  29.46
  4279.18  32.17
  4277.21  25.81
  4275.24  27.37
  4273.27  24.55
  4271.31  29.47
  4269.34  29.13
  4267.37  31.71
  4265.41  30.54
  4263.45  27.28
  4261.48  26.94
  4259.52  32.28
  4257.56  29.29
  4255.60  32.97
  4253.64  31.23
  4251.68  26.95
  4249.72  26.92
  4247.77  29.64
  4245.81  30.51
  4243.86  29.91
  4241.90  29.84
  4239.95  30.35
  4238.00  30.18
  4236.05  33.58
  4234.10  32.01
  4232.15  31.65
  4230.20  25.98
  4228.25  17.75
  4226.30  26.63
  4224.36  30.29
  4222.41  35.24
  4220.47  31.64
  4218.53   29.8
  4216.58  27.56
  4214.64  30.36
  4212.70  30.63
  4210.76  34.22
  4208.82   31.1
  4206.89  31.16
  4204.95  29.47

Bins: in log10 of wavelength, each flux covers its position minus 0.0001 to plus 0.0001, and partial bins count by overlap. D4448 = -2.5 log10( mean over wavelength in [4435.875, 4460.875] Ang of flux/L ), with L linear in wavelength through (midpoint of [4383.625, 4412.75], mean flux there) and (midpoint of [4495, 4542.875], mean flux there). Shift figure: -0.02 mag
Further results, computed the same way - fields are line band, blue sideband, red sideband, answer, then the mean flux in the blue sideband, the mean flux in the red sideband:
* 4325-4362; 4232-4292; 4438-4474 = 0.063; 29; 31.8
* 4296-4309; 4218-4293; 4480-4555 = 0.264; 28.8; 33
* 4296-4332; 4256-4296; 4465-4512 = 0.150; 27.9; 33.7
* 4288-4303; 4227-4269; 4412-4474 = 0.208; 29.4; 31.8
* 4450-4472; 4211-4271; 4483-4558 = 0.039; 29.7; 33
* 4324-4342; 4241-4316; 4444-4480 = -0.006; 26.7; 32.2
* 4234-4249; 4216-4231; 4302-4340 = -0.104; 28.1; 26.5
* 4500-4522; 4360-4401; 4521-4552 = -0.072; 30.3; 32.1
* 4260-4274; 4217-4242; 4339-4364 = 0.016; 29.6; 28.3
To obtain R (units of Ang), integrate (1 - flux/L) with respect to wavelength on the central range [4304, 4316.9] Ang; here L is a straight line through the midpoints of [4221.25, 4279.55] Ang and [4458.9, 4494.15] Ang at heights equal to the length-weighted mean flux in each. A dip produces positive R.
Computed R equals 3.7 Ang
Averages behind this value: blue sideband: 29.3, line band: 21.6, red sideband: 33.1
